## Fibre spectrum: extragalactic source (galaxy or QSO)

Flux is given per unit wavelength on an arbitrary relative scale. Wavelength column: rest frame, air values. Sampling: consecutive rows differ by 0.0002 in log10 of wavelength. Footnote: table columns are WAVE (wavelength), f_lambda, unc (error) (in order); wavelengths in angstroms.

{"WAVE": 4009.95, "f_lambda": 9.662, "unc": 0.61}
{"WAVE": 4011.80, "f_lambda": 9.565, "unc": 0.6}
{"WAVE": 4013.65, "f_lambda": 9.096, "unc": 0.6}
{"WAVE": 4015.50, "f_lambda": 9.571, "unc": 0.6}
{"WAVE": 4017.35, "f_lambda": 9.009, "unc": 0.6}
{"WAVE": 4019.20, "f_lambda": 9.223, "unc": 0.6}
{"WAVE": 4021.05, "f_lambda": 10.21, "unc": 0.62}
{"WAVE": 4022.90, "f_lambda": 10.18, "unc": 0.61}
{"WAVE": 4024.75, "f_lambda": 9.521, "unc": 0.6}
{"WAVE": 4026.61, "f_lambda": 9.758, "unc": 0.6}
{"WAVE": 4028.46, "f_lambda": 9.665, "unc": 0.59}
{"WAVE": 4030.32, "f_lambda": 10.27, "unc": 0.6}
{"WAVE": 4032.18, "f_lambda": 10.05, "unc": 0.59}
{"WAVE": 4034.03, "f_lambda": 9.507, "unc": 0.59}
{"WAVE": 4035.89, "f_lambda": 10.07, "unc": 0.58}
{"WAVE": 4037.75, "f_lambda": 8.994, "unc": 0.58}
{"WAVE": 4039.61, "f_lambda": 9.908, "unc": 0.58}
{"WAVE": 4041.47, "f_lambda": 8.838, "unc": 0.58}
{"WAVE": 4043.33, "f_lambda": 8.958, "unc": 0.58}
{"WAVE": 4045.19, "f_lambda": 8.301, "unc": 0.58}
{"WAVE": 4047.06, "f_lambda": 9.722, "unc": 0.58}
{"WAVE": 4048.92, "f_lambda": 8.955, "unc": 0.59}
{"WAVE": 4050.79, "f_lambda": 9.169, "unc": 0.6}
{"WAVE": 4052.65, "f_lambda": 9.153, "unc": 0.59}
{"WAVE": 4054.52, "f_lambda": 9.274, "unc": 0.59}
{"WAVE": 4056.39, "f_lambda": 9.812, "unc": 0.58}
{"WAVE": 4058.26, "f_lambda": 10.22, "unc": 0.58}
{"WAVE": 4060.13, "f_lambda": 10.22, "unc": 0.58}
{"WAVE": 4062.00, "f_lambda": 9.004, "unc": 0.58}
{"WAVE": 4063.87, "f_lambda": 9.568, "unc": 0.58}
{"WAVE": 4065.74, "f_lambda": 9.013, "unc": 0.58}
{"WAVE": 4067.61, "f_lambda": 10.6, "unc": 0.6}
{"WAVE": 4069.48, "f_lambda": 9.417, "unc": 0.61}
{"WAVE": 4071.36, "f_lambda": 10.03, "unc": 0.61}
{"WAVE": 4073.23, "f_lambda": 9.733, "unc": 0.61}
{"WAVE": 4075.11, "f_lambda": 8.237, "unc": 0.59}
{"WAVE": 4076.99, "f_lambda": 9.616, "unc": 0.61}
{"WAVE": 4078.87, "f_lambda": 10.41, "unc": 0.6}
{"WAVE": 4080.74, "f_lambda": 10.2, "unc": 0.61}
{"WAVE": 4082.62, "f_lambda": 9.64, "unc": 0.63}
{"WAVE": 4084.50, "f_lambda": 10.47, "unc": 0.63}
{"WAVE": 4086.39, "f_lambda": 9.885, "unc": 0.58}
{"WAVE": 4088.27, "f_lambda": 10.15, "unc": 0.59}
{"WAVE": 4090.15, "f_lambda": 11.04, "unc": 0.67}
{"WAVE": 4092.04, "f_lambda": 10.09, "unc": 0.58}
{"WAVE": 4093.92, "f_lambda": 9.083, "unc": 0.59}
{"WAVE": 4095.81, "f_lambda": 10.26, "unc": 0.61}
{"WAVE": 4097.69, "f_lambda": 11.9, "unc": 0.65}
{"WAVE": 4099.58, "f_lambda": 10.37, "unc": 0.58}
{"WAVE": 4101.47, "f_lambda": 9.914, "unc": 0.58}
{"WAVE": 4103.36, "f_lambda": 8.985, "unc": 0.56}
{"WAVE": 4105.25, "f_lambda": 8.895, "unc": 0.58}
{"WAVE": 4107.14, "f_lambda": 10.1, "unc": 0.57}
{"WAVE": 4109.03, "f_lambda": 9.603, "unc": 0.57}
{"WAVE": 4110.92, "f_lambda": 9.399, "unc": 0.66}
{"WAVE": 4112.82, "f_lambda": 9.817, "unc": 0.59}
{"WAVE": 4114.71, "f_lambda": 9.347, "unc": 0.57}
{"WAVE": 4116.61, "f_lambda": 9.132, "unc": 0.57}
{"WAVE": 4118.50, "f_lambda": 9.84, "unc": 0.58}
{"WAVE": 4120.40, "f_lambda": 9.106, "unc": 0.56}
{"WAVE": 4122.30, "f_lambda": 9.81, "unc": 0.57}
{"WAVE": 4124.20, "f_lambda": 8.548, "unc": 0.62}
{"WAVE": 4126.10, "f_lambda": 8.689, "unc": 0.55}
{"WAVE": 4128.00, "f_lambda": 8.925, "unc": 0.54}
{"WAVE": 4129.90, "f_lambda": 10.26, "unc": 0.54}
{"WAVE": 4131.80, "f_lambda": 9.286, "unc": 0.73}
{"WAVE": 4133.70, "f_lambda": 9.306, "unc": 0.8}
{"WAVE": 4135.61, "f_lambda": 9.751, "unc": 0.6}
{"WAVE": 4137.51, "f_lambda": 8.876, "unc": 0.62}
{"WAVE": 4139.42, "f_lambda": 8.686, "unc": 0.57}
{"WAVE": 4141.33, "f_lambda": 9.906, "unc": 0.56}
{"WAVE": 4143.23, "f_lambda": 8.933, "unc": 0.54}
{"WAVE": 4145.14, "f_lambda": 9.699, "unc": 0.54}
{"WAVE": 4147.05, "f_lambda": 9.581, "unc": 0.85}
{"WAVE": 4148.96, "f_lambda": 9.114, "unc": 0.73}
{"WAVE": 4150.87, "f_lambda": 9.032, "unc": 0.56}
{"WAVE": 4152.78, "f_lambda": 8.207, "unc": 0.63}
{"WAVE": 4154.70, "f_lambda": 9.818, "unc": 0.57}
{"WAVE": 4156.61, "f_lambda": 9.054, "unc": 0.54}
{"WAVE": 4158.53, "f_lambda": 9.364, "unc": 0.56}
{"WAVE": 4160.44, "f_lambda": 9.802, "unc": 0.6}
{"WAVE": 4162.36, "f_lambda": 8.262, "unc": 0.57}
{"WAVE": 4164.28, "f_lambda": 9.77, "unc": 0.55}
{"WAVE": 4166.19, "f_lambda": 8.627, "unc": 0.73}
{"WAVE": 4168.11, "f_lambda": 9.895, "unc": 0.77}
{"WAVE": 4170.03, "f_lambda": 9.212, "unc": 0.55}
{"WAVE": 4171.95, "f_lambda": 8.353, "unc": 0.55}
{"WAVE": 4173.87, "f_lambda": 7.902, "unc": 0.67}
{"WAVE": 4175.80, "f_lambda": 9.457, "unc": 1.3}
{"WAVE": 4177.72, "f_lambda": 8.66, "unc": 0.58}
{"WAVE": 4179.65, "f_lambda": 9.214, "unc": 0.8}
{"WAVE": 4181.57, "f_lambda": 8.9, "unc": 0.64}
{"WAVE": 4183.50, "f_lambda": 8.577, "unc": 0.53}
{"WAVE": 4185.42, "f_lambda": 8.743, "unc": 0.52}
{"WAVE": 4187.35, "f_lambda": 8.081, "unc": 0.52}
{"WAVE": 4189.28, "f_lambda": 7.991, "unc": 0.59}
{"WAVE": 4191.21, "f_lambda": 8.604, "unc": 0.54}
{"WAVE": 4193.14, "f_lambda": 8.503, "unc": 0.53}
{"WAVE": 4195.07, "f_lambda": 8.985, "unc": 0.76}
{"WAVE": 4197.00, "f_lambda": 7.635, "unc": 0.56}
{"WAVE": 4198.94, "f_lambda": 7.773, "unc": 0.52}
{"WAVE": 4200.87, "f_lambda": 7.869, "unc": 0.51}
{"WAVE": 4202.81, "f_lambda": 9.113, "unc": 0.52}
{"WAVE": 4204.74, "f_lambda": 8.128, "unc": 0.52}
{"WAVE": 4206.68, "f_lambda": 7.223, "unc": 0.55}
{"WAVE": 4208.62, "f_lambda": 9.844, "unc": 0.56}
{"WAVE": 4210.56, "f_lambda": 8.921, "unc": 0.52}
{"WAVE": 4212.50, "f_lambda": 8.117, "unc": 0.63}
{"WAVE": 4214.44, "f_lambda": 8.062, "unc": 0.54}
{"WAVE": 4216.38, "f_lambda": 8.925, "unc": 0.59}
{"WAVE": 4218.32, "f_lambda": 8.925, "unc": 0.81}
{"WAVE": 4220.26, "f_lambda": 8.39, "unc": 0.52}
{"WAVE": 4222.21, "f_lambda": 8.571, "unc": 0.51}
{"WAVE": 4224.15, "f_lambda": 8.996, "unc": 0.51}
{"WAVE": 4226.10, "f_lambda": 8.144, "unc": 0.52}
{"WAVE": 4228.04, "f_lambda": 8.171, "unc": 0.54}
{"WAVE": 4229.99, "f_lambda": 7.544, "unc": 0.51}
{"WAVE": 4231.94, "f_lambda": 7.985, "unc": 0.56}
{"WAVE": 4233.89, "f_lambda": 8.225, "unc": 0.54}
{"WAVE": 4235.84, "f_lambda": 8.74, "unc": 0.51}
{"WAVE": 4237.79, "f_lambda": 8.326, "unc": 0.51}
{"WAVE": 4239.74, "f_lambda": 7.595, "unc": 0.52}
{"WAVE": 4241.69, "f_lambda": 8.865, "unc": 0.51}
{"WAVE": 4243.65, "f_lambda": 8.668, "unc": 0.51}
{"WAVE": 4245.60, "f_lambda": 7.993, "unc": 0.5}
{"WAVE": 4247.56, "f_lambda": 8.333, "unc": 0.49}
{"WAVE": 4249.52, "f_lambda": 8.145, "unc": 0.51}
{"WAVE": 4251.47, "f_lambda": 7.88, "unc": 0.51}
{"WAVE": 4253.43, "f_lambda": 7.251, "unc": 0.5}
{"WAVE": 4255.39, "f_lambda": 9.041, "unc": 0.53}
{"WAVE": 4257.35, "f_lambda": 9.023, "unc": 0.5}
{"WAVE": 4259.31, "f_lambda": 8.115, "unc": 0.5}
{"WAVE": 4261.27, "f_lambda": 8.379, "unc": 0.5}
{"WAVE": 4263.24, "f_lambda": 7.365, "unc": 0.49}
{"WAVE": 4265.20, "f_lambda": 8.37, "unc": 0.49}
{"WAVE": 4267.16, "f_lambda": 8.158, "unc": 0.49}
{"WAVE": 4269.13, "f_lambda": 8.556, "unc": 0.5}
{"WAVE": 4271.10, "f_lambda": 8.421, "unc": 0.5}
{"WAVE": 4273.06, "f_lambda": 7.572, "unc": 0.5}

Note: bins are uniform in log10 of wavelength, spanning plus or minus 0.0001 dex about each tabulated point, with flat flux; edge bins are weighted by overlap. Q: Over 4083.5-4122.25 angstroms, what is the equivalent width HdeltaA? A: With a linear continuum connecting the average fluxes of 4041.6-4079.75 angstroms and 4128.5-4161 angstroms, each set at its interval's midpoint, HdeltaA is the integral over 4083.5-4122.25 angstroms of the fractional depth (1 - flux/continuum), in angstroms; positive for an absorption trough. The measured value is -2.0 angstroms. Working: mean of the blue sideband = 9.46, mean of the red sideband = 9.32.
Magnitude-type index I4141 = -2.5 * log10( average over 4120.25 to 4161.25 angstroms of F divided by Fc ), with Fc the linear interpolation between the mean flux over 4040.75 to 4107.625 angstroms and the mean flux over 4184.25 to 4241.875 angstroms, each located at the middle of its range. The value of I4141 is -0.02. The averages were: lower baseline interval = 9.7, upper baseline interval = 8.36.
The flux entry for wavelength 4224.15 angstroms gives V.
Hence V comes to 8.996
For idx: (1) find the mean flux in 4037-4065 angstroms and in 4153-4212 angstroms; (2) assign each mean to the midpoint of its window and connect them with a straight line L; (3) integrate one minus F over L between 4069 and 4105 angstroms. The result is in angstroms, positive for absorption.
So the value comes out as -3.1 angstroms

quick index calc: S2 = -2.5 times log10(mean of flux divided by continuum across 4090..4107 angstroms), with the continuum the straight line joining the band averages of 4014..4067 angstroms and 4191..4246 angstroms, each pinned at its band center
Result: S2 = -0.10 mag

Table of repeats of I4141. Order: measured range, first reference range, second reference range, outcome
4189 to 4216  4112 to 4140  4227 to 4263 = 0.031 mag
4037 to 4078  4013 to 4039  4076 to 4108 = 0.051 mag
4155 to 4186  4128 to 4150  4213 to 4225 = 0.009 mag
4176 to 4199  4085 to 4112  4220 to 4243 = 0.041 mag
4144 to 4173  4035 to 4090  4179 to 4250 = -0.041 mag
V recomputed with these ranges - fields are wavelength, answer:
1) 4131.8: 9.286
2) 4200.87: 7.869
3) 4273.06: 7.572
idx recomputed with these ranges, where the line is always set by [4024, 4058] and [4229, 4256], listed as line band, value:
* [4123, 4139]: -0.6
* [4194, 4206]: 0.3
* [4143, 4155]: -0.6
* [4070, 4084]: -0.7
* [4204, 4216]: -0.1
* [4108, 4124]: -0.9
